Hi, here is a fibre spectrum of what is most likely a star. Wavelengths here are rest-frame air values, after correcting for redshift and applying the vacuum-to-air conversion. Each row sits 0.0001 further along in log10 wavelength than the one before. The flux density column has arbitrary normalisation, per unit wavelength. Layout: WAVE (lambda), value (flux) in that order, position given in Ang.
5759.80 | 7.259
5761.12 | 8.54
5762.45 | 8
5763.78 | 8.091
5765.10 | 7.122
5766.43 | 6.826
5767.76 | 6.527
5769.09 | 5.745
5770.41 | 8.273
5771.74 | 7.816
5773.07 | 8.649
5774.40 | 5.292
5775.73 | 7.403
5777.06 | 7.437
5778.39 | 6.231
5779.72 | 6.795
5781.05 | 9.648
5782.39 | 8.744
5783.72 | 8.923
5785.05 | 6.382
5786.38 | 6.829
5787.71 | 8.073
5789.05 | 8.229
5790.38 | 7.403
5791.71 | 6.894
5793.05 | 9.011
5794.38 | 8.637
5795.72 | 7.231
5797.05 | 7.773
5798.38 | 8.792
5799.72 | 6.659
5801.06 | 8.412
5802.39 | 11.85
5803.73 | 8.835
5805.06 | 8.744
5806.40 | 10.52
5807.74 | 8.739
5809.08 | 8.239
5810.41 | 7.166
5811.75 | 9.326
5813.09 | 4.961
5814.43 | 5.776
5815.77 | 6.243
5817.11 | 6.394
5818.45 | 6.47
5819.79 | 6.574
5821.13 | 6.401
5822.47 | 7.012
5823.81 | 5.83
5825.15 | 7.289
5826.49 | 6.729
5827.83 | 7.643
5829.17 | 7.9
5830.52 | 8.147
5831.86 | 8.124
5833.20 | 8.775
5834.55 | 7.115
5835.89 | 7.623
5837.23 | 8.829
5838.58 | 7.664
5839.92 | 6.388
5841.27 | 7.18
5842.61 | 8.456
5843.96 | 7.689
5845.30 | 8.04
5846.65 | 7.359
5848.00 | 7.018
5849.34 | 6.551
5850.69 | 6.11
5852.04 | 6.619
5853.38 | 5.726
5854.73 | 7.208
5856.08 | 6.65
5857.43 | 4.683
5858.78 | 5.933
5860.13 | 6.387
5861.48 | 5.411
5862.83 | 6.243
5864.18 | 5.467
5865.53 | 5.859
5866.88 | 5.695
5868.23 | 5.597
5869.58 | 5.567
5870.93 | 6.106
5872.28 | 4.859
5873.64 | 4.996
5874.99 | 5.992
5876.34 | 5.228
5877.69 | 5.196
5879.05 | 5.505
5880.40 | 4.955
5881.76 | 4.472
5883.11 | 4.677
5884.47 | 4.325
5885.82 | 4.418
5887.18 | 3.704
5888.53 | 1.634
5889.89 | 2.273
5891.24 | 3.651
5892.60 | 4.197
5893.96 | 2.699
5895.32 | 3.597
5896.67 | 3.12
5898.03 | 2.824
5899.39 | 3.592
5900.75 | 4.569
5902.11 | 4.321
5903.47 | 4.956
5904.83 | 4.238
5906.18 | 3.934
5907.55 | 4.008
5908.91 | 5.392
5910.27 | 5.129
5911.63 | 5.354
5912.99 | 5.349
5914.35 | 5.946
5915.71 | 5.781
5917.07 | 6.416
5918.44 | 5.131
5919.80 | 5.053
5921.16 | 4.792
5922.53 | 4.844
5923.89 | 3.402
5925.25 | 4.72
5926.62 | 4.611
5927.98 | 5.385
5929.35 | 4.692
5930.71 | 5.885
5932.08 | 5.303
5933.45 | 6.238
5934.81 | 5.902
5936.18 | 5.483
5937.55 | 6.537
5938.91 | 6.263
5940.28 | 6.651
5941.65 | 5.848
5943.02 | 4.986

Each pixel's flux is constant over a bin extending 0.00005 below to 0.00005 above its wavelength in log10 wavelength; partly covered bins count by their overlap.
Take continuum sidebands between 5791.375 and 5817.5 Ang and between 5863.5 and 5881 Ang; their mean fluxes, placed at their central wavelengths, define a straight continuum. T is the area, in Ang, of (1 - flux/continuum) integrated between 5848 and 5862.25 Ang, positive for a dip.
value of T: -0.11 Ang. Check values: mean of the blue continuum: 8.04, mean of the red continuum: 5.47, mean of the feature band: 6.17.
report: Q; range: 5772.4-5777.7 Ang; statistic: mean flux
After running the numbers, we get 7.19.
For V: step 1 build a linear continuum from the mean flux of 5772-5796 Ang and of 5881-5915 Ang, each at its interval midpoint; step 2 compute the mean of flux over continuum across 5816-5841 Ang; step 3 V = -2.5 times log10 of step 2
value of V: -0.16 mag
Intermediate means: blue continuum 7.66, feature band 7.25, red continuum 4.1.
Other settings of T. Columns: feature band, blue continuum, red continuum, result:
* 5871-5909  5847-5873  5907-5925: 9.18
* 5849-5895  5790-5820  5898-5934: 7.72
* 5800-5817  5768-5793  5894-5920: -3.09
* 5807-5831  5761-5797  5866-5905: -2.55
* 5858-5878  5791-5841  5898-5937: 2.11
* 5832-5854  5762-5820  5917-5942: -1.65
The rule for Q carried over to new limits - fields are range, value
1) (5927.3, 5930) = 5.04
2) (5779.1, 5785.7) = 8.11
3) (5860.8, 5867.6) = 5.74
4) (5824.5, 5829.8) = 7.39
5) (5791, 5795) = 8.17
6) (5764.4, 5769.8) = 6.6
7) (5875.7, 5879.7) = 5.3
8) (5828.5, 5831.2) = 8.01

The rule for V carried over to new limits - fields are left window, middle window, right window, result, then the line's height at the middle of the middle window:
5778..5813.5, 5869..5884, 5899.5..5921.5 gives 0.14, 5.93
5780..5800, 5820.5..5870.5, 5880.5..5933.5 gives -0.09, 6.3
